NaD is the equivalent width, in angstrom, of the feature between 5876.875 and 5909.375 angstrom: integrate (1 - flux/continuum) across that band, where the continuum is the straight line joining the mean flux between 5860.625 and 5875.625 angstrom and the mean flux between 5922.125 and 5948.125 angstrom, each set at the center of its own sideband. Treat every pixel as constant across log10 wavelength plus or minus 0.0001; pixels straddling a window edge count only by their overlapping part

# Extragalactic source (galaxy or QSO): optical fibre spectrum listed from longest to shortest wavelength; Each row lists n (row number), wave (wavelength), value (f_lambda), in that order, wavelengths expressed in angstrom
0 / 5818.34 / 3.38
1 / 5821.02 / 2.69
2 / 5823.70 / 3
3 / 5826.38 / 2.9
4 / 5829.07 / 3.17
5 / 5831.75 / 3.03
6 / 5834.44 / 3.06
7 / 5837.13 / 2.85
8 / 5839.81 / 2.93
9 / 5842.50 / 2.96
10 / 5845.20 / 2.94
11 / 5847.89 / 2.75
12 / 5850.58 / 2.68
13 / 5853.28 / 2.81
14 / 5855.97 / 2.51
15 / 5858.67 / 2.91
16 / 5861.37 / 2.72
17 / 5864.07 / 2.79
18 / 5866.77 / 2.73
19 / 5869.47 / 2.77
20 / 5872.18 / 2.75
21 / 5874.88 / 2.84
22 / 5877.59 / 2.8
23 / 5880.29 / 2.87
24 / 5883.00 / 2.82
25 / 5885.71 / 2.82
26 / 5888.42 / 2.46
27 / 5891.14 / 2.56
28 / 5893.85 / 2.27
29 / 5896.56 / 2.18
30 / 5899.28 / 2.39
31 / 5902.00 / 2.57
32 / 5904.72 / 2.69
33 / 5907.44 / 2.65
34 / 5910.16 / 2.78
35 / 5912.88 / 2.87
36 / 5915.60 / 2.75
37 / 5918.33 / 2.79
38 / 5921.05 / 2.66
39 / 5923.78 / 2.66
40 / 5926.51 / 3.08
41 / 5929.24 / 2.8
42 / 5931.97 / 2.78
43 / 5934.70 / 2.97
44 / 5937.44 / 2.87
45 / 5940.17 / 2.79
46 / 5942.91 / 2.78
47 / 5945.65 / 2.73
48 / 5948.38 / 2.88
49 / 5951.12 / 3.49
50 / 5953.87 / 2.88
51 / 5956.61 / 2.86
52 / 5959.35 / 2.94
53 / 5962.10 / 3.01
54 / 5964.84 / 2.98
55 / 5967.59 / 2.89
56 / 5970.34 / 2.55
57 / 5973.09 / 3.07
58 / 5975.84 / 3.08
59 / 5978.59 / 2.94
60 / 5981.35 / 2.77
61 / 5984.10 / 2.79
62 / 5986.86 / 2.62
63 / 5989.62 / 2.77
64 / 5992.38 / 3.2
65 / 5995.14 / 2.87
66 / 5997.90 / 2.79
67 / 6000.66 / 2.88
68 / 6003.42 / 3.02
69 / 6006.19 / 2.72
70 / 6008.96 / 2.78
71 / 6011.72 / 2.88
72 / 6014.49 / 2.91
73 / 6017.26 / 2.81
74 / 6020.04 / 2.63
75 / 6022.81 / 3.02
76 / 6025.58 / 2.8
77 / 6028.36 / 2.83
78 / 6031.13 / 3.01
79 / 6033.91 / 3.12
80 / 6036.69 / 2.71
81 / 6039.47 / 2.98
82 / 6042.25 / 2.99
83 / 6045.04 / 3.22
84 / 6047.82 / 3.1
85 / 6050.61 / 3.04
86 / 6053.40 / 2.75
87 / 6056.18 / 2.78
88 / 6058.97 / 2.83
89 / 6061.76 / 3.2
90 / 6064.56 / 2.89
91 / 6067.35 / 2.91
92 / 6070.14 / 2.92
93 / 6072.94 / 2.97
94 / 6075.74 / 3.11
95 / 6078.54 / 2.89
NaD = 2.3 angstrom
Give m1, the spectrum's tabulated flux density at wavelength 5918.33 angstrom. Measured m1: 2.79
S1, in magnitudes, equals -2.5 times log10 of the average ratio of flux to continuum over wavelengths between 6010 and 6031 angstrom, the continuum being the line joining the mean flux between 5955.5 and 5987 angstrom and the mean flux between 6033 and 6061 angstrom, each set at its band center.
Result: 0.03 mag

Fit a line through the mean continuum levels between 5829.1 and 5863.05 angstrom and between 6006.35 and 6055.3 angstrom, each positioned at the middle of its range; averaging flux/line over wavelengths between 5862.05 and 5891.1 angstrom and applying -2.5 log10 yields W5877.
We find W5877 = 0.04 mag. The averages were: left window 2.86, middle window 2.75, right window 2.91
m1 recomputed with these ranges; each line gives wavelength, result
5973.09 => 3.07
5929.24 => 2.8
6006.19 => 2.72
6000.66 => 2.88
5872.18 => 2.75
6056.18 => 2.78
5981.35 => 2.77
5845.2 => 2.94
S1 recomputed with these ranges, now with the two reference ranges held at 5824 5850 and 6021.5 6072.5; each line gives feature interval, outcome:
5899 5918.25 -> 0.098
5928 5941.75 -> 0.041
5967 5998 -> 0.032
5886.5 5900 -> 0.228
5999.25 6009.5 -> 0.035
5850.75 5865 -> 0.079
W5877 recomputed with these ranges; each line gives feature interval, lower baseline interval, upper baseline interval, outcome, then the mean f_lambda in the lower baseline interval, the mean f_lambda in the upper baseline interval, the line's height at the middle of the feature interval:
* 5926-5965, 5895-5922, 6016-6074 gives -0.08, 2.63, 2.93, 2.71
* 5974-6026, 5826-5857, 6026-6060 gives 0.03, 2.89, 2.94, 2.93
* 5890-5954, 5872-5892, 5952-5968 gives 0.04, 2.74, 2.95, 2.85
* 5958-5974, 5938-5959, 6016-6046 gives 0.01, 2.92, 2.92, 2.92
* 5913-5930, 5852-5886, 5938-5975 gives 0.02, 2.78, 2.91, 2.86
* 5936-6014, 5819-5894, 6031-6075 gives 0.01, 2.81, 2.96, 2.9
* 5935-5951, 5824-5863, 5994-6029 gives -0.01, 2.88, 2.84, 2.86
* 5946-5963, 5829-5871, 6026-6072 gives -0.03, 2.84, 2.95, 2.9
